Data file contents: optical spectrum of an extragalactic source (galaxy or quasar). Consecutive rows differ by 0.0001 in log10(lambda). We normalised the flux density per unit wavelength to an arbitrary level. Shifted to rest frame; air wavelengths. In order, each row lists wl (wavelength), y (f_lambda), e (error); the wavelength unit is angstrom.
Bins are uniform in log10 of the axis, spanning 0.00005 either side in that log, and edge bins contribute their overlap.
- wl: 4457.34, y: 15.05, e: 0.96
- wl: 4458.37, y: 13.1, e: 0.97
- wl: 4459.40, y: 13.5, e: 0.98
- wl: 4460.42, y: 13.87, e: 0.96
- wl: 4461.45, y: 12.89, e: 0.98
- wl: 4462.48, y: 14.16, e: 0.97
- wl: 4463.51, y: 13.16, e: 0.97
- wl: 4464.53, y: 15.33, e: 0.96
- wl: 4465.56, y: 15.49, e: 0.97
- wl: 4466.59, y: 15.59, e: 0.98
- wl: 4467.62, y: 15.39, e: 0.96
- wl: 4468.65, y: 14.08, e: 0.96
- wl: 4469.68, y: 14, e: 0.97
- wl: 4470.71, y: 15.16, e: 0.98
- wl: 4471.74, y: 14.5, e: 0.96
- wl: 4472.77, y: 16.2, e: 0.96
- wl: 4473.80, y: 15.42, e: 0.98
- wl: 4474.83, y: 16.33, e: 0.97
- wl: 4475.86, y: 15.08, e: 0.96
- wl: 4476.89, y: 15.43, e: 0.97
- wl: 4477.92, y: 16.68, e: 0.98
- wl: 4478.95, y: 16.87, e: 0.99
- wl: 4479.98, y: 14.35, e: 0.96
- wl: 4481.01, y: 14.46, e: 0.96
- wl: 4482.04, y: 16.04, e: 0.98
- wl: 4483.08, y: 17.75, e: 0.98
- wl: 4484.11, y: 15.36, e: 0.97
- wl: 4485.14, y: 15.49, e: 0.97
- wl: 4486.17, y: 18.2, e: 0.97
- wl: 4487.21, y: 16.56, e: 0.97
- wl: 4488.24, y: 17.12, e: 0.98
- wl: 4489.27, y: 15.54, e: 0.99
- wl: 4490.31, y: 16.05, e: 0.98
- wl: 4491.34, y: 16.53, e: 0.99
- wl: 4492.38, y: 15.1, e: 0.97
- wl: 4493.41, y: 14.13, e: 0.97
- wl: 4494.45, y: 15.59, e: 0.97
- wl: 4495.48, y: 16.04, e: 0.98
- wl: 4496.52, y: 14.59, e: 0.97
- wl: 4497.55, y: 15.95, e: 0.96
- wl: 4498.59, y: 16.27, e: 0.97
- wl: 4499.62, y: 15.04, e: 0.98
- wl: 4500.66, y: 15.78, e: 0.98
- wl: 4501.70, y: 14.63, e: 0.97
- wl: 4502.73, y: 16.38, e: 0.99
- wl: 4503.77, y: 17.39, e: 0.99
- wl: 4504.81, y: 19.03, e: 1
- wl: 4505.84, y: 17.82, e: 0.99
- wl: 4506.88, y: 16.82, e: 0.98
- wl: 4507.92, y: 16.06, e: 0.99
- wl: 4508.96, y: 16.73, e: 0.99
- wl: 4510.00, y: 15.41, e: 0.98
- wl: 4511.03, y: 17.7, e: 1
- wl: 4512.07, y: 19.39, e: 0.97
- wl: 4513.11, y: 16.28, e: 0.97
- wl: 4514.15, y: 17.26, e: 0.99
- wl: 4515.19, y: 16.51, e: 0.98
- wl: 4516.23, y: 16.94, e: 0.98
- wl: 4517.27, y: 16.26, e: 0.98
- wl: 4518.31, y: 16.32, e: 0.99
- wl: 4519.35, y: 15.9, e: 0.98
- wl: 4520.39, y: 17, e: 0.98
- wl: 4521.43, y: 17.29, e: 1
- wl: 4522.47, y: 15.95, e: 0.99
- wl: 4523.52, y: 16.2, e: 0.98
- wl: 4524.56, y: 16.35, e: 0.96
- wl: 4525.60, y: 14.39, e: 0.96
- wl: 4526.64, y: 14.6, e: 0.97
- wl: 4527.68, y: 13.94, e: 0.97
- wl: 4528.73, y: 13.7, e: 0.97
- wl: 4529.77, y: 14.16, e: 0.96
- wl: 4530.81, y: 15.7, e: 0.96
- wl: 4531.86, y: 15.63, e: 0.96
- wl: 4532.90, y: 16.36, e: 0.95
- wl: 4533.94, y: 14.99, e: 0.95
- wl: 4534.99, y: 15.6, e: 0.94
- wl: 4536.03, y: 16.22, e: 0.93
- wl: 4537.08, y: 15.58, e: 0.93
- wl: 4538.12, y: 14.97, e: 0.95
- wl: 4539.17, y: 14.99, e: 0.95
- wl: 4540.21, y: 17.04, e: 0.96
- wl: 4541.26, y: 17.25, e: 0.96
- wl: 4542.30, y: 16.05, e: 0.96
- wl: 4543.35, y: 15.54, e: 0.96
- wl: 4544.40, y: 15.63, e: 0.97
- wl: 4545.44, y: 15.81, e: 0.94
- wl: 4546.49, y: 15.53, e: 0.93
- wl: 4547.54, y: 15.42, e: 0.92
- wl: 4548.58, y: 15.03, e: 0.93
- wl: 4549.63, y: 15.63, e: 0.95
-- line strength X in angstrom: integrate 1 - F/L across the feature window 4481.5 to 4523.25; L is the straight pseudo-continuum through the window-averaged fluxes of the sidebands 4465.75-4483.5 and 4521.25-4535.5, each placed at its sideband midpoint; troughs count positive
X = -2.8 angstrom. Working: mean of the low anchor 15.5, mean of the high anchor 15.3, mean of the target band 16.4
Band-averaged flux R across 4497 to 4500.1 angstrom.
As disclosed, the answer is 15.8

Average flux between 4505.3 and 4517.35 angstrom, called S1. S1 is 17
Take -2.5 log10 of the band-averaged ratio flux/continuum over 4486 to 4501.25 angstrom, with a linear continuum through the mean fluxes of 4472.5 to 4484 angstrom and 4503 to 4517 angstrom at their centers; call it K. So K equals 0.04 mag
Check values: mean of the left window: 15.9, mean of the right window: 17.1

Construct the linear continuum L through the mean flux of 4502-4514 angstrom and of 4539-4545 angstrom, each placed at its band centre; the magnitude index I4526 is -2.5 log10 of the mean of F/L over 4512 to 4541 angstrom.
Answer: 0.05 mag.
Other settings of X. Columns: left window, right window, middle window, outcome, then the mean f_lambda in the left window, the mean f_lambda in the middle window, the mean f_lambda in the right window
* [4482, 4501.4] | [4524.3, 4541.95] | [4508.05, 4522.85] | -1.10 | 15.9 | 16.8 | 15.4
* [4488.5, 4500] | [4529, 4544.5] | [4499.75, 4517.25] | -1.36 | 15.6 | 16.8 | 15.7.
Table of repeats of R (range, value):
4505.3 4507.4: 17.4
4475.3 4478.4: 15.7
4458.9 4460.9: 13.7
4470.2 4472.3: 14.9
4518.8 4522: 16.7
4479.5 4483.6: 15.7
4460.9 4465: 13.9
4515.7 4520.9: 16.5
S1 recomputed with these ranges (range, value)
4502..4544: 16.2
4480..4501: 15.8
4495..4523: 16.5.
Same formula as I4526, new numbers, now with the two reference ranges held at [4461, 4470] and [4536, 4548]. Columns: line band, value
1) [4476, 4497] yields -0.07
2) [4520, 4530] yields 0.01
